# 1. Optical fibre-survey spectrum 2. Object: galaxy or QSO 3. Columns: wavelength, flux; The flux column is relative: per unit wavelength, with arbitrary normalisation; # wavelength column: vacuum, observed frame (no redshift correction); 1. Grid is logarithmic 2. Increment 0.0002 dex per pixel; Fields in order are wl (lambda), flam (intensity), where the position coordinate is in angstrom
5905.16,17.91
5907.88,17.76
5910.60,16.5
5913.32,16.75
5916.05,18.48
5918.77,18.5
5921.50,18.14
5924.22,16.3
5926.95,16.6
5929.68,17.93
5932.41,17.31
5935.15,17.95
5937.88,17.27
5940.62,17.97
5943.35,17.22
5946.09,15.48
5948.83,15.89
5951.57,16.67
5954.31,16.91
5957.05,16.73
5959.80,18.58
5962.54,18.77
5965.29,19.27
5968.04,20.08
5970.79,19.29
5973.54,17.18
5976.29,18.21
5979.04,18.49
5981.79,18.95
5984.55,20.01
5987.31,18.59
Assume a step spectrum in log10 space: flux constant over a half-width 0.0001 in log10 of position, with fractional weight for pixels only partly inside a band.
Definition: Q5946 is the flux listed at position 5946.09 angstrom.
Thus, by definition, 15.48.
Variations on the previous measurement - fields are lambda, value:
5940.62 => 17.97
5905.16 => 17.91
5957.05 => 16.73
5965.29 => 19.27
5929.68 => 17.93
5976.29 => 18.21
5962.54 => 18.77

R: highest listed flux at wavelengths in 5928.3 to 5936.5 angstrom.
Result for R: 17.95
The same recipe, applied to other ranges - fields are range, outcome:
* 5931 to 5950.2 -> 17.97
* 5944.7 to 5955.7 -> 16.91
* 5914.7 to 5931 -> 18.5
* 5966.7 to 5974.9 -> 20.08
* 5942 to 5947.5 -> 17.22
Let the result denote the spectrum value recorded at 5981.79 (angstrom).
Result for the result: 18.95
